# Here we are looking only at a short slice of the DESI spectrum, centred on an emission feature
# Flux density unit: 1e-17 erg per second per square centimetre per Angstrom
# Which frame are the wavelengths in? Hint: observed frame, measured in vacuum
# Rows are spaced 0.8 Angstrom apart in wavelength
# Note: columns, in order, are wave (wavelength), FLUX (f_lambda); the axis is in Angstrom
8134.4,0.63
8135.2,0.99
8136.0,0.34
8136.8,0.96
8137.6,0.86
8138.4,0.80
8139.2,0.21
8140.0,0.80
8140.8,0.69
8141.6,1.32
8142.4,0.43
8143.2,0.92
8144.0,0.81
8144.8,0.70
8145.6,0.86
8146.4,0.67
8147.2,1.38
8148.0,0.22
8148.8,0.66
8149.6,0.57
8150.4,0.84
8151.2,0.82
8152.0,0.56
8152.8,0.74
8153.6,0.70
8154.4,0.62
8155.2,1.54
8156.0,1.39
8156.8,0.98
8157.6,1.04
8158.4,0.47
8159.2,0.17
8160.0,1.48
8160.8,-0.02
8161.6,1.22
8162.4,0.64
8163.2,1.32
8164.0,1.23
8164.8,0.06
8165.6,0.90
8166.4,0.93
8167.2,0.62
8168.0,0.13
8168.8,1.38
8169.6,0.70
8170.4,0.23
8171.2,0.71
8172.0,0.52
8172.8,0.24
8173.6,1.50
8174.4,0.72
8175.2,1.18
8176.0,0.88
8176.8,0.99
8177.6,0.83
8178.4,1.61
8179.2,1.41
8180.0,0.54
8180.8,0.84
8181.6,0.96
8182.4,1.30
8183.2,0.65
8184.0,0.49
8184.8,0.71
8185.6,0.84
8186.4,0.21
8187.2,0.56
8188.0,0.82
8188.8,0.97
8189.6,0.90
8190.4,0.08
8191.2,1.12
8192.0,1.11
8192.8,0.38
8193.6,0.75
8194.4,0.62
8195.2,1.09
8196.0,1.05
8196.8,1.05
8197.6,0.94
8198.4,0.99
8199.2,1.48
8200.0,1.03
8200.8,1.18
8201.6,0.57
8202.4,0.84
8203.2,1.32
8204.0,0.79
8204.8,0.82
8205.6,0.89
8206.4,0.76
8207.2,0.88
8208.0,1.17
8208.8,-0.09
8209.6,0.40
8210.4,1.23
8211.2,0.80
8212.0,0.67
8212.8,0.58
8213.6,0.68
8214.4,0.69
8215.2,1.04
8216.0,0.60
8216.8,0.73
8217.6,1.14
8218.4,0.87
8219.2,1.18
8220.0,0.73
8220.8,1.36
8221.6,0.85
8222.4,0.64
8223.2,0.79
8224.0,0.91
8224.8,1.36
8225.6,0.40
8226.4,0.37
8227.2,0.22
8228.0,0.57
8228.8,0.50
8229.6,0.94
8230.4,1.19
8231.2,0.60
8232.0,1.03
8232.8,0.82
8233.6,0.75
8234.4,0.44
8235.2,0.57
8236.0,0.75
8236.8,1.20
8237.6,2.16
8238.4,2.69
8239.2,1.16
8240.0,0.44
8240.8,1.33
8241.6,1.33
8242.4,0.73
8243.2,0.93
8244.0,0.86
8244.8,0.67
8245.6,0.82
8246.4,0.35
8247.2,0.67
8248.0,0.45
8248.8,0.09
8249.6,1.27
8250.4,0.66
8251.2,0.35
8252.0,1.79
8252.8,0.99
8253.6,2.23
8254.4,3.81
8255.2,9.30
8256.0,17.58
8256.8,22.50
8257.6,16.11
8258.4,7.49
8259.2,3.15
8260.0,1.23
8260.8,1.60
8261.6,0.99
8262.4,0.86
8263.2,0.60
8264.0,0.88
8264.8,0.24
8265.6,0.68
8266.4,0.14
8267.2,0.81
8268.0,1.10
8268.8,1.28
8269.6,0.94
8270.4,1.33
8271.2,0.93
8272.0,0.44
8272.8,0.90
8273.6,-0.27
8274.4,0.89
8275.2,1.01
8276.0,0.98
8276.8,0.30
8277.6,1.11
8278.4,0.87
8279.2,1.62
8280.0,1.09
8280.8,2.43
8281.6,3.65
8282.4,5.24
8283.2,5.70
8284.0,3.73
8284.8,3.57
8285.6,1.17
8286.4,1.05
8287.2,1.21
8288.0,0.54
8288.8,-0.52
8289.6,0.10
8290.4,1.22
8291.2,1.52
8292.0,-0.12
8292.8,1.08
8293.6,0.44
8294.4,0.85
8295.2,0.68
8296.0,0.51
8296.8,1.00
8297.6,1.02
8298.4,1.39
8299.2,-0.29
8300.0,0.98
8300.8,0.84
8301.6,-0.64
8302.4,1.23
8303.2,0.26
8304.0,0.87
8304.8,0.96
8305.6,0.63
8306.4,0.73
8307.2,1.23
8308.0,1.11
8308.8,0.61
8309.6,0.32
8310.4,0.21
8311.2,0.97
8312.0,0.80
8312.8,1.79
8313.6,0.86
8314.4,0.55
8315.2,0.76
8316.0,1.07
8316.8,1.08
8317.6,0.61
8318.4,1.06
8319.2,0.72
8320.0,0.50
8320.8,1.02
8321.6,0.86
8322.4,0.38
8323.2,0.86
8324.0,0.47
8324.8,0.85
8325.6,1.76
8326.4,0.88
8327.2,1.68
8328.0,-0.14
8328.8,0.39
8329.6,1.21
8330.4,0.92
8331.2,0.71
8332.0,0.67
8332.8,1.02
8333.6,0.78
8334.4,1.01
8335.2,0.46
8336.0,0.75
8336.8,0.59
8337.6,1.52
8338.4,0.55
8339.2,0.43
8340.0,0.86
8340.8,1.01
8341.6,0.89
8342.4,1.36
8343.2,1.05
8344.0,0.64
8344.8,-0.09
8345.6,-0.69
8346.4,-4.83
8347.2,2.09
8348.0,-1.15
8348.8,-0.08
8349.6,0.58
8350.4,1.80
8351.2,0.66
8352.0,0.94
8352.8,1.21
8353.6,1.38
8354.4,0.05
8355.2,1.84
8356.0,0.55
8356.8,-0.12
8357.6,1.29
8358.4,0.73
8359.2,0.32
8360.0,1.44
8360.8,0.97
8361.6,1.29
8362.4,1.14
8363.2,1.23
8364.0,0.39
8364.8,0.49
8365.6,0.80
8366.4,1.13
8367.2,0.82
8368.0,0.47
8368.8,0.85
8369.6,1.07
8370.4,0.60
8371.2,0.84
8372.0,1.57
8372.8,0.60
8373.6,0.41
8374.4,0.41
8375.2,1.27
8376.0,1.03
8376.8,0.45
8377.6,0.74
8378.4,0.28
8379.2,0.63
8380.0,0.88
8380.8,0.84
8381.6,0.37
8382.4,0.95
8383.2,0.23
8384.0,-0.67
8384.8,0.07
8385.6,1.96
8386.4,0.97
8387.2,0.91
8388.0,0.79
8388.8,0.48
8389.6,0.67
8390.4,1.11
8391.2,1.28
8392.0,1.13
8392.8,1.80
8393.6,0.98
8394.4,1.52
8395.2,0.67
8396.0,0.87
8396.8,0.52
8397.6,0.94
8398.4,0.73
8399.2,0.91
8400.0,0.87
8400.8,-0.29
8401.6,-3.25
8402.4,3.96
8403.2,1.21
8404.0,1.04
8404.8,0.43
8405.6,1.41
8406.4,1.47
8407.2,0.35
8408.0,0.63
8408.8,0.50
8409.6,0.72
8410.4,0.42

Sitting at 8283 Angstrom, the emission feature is [N II]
